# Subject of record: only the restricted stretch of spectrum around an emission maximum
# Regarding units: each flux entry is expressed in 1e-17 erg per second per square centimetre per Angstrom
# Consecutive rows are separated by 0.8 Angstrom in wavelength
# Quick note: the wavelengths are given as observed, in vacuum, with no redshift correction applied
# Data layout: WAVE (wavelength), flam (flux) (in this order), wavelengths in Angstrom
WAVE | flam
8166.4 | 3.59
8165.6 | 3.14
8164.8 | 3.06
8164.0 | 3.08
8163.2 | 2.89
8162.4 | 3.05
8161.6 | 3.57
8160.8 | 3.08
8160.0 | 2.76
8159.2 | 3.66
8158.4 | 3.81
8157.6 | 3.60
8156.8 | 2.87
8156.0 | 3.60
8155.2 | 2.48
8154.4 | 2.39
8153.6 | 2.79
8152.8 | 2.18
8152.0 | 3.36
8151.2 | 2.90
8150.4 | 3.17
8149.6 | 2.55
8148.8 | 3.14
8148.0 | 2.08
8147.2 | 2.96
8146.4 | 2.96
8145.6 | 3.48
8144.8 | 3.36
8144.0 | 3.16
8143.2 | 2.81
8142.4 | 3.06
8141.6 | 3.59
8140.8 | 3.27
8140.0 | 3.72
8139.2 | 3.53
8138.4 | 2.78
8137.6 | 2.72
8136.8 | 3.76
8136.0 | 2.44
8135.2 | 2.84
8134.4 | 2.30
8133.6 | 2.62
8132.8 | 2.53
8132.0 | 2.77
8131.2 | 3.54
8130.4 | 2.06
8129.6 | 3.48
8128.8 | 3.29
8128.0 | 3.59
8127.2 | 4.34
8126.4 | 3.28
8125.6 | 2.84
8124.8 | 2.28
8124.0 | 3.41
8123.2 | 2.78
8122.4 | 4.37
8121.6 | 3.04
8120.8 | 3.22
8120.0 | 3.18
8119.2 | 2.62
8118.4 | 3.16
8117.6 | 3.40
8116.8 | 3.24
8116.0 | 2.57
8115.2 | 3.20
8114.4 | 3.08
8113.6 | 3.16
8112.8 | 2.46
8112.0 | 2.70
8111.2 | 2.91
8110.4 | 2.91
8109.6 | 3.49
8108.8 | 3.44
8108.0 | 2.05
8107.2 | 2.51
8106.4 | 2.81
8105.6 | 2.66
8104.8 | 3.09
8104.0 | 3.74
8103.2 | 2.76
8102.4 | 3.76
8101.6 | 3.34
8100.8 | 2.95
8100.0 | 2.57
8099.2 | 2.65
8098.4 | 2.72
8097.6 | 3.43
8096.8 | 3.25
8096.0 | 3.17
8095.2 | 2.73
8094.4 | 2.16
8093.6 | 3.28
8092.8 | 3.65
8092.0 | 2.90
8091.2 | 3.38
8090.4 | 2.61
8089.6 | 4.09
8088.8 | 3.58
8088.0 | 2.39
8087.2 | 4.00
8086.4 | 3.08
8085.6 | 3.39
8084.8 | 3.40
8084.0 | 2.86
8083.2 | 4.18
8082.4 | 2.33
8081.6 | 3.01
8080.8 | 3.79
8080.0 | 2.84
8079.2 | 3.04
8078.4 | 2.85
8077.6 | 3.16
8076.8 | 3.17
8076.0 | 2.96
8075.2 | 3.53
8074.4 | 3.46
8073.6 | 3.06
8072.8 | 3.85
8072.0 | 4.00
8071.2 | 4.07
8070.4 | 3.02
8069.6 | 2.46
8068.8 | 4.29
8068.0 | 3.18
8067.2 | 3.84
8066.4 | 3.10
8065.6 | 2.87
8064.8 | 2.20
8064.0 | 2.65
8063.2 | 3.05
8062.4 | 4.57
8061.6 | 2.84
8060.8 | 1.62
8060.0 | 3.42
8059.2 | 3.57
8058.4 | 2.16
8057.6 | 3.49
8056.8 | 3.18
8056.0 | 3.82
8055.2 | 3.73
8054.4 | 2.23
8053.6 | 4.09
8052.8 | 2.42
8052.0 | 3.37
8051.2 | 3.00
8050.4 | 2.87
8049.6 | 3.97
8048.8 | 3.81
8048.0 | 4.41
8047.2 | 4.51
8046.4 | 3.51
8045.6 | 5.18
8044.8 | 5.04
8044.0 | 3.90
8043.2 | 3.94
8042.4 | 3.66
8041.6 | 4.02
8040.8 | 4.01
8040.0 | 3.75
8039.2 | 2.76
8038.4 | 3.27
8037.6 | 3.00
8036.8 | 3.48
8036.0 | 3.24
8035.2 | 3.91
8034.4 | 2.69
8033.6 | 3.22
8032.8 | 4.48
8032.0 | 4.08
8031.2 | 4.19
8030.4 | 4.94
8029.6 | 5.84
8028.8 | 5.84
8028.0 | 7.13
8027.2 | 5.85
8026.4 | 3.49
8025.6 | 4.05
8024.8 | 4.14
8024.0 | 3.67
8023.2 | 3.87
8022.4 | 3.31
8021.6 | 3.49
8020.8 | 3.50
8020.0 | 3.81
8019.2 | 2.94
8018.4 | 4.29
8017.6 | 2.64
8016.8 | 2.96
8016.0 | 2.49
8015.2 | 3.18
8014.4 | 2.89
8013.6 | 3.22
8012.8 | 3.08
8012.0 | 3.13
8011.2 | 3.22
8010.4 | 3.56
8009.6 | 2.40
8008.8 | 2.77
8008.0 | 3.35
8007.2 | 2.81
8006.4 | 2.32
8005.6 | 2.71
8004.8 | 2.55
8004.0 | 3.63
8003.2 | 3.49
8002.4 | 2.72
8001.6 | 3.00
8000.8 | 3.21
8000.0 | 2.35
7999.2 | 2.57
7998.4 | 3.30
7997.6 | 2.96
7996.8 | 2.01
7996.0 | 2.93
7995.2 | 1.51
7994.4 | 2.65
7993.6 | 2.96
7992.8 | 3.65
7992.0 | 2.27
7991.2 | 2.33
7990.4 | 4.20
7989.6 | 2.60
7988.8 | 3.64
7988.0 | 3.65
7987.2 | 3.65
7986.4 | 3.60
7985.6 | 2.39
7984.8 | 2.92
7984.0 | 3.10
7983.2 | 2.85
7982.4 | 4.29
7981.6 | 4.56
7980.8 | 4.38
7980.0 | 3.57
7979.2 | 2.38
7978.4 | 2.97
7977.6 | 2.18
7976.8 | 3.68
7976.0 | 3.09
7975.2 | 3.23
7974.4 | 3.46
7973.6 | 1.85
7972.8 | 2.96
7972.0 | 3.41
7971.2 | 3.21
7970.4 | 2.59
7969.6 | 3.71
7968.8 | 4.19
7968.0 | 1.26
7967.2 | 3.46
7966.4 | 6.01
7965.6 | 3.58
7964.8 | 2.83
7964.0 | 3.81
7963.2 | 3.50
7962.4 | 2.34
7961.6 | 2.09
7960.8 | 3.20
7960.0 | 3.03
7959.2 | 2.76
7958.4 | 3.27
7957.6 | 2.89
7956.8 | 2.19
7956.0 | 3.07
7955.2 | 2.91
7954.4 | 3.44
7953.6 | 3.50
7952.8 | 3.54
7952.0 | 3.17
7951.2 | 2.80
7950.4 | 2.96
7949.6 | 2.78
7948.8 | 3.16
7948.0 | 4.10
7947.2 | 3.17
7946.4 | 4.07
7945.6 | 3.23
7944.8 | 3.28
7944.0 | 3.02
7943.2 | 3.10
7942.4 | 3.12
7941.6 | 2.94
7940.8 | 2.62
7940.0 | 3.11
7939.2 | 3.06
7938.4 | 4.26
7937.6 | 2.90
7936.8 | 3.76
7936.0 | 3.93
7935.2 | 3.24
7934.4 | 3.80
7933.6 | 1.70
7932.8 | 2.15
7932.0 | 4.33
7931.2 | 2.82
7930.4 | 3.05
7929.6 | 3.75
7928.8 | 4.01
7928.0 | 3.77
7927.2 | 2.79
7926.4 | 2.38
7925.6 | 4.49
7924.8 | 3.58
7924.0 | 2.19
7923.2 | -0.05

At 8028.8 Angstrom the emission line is [S II] 6716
